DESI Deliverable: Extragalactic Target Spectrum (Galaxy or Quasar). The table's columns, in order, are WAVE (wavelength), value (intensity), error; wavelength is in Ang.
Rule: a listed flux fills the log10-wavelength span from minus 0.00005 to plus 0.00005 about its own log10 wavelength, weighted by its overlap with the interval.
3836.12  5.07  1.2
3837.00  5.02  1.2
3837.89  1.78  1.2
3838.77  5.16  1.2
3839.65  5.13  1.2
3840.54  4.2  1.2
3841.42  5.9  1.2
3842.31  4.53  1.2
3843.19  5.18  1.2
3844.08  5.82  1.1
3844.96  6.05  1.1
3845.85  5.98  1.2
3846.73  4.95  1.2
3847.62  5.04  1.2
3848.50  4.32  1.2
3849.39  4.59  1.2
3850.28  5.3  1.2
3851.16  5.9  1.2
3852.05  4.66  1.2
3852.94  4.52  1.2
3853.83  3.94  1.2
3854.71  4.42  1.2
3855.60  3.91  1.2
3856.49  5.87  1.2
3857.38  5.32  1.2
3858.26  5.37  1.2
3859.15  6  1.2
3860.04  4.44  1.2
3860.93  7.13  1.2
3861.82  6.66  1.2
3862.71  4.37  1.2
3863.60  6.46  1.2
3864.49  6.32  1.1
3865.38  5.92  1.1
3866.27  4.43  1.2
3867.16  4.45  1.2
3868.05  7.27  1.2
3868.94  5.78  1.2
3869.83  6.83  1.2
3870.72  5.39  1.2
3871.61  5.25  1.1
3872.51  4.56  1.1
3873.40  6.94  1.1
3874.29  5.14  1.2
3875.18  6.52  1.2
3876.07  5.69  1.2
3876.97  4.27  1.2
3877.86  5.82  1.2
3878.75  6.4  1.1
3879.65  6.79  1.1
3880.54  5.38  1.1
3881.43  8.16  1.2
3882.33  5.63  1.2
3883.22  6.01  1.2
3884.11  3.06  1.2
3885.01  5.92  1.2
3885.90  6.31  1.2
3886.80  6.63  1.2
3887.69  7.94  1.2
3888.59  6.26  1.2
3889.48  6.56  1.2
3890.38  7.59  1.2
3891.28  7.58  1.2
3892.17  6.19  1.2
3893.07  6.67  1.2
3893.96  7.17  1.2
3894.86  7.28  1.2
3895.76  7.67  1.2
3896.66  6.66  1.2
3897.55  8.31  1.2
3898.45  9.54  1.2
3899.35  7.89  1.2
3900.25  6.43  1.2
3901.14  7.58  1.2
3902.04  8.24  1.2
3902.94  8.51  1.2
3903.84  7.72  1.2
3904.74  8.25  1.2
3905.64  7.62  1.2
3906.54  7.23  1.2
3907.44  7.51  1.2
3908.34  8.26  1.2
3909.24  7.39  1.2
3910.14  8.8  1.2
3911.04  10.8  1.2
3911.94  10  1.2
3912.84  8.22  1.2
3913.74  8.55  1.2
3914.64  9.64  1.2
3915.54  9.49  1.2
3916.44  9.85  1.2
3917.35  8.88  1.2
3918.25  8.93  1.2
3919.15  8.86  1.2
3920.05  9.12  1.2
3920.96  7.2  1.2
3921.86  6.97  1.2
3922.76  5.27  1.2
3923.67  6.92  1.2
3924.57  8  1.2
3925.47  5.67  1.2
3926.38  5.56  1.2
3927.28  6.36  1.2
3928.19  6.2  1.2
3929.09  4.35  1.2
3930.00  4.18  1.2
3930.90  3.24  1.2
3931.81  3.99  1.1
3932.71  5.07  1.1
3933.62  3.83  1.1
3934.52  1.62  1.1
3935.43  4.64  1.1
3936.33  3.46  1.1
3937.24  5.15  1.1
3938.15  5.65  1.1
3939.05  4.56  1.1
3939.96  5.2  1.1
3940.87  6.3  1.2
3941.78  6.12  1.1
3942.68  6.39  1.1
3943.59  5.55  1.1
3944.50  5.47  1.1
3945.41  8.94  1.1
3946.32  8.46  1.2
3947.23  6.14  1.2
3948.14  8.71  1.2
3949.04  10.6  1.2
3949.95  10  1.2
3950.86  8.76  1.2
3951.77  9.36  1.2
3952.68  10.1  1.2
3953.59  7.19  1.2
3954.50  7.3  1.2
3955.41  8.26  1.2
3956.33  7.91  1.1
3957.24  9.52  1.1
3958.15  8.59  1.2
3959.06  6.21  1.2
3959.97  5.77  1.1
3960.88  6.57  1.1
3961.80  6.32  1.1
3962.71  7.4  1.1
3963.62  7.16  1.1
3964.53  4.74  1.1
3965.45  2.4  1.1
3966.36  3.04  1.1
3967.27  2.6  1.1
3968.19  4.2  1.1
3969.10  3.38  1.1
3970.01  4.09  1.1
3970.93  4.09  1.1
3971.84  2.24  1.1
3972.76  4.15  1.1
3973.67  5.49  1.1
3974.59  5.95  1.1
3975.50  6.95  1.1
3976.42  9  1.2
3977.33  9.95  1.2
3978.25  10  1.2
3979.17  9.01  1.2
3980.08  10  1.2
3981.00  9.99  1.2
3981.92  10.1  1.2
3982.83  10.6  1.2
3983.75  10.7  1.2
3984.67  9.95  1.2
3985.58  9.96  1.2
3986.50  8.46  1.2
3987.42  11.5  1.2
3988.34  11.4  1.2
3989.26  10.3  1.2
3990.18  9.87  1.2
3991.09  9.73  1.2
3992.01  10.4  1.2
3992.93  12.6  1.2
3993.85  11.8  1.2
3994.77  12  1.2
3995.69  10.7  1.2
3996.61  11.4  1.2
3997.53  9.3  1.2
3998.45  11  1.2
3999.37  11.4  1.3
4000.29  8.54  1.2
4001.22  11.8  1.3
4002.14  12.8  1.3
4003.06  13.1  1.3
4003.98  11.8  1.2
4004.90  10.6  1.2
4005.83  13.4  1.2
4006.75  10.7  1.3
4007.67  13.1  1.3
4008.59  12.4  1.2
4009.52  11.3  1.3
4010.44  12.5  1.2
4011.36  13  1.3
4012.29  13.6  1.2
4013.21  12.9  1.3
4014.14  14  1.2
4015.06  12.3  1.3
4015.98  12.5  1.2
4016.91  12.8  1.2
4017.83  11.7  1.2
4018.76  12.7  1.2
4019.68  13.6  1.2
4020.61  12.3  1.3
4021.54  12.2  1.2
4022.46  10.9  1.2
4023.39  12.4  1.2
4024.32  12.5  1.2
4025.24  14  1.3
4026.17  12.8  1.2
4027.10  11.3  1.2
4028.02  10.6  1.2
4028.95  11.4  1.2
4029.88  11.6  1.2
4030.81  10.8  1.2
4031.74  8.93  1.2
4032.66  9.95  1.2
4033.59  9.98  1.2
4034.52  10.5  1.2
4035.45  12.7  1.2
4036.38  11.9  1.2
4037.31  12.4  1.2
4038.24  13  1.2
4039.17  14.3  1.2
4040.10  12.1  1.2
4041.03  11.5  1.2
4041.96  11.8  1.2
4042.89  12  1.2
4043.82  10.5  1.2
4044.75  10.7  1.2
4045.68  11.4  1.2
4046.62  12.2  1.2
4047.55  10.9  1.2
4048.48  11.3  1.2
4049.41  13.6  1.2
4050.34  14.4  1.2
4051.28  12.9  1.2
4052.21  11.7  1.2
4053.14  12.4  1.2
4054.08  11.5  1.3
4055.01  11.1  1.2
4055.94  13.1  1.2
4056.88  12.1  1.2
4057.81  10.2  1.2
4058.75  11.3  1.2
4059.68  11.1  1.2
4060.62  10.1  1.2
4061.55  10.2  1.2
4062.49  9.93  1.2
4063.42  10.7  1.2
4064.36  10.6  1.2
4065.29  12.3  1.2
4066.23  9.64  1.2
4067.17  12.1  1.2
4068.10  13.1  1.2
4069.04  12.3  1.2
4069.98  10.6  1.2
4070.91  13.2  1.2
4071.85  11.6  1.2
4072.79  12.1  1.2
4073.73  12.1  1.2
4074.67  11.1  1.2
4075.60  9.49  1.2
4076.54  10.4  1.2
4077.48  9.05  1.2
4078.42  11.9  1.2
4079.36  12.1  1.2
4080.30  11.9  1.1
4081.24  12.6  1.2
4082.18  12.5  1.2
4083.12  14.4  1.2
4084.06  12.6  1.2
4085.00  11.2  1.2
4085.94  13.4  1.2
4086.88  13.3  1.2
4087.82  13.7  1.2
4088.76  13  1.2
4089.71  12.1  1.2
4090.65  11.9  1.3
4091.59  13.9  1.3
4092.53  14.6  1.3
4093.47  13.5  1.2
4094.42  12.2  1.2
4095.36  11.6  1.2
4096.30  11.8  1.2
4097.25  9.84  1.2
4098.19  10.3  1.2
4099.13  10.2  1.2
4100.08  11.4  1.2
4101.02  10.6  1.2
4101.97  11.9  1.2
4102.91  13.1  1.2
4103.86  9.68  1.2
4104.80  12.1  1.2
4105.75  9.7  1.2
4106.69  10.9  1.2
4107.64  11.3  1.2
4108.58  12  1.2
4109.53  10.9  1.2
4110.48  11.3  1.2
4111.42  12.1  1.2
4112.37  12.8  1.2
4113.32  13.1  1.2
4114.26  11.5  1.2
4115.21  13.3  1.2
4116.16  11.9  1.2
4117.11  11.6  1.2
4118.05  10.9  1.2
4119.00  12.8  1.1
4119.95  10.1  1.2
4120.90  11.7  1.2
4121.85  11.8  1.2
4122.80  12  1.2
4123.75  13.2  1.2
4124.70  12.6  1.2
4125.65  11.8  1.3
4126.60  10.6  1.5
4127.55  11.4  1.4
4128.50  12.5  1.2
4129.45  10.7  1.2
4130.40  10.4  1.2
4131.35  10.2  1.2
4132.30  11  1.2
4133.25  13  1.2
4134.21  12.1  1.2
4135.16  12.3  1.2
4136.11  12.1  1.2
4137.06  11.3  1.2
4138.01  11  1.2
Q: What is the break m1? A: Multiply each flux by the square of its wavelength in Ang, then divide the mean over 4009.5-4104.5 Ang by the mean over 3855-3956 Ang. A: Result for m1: 1.9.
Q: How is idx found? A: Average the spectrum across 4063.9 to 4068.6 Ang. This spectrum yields 11.6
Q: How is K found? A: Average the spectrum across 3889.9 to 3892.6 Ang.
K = 7.11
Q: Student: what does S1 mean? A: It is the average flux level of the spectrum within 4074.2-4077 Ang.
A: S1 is 10.4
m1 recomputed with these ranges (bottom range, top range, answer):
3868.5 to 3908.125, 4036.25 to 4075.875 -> 1.89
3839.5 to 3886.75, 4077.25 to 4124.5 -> 2.46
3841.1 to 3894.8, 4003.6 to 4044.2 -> 2.27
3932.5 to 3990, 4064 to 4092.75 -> 1.81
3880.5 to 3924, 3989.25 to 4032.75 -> 1.63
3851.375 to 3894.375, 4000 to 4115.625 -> 2.23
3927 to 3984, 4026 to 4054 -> 1.88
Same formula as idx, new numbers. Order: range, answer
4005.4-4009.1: 12.4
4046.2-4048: 11.6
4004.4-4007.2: 11.6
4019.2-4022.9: 12.3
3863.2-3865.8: 6.23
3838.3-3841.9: 5.06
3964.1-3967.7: 3.19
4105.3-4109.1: 11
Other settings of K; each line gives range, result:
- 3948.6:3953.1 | 9.76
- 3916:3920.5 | 9.12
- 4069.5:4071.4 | 11.9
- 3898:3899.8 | 8.69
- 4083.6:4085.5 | 11.9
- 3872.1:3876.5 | 5.79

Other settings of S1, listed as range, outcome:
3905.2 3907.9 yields 7.45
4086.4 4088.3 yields 13.5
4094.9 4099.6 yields 10.8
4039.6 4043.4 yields 11.9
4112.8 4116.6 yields 12.5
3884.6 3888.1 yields 6.7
